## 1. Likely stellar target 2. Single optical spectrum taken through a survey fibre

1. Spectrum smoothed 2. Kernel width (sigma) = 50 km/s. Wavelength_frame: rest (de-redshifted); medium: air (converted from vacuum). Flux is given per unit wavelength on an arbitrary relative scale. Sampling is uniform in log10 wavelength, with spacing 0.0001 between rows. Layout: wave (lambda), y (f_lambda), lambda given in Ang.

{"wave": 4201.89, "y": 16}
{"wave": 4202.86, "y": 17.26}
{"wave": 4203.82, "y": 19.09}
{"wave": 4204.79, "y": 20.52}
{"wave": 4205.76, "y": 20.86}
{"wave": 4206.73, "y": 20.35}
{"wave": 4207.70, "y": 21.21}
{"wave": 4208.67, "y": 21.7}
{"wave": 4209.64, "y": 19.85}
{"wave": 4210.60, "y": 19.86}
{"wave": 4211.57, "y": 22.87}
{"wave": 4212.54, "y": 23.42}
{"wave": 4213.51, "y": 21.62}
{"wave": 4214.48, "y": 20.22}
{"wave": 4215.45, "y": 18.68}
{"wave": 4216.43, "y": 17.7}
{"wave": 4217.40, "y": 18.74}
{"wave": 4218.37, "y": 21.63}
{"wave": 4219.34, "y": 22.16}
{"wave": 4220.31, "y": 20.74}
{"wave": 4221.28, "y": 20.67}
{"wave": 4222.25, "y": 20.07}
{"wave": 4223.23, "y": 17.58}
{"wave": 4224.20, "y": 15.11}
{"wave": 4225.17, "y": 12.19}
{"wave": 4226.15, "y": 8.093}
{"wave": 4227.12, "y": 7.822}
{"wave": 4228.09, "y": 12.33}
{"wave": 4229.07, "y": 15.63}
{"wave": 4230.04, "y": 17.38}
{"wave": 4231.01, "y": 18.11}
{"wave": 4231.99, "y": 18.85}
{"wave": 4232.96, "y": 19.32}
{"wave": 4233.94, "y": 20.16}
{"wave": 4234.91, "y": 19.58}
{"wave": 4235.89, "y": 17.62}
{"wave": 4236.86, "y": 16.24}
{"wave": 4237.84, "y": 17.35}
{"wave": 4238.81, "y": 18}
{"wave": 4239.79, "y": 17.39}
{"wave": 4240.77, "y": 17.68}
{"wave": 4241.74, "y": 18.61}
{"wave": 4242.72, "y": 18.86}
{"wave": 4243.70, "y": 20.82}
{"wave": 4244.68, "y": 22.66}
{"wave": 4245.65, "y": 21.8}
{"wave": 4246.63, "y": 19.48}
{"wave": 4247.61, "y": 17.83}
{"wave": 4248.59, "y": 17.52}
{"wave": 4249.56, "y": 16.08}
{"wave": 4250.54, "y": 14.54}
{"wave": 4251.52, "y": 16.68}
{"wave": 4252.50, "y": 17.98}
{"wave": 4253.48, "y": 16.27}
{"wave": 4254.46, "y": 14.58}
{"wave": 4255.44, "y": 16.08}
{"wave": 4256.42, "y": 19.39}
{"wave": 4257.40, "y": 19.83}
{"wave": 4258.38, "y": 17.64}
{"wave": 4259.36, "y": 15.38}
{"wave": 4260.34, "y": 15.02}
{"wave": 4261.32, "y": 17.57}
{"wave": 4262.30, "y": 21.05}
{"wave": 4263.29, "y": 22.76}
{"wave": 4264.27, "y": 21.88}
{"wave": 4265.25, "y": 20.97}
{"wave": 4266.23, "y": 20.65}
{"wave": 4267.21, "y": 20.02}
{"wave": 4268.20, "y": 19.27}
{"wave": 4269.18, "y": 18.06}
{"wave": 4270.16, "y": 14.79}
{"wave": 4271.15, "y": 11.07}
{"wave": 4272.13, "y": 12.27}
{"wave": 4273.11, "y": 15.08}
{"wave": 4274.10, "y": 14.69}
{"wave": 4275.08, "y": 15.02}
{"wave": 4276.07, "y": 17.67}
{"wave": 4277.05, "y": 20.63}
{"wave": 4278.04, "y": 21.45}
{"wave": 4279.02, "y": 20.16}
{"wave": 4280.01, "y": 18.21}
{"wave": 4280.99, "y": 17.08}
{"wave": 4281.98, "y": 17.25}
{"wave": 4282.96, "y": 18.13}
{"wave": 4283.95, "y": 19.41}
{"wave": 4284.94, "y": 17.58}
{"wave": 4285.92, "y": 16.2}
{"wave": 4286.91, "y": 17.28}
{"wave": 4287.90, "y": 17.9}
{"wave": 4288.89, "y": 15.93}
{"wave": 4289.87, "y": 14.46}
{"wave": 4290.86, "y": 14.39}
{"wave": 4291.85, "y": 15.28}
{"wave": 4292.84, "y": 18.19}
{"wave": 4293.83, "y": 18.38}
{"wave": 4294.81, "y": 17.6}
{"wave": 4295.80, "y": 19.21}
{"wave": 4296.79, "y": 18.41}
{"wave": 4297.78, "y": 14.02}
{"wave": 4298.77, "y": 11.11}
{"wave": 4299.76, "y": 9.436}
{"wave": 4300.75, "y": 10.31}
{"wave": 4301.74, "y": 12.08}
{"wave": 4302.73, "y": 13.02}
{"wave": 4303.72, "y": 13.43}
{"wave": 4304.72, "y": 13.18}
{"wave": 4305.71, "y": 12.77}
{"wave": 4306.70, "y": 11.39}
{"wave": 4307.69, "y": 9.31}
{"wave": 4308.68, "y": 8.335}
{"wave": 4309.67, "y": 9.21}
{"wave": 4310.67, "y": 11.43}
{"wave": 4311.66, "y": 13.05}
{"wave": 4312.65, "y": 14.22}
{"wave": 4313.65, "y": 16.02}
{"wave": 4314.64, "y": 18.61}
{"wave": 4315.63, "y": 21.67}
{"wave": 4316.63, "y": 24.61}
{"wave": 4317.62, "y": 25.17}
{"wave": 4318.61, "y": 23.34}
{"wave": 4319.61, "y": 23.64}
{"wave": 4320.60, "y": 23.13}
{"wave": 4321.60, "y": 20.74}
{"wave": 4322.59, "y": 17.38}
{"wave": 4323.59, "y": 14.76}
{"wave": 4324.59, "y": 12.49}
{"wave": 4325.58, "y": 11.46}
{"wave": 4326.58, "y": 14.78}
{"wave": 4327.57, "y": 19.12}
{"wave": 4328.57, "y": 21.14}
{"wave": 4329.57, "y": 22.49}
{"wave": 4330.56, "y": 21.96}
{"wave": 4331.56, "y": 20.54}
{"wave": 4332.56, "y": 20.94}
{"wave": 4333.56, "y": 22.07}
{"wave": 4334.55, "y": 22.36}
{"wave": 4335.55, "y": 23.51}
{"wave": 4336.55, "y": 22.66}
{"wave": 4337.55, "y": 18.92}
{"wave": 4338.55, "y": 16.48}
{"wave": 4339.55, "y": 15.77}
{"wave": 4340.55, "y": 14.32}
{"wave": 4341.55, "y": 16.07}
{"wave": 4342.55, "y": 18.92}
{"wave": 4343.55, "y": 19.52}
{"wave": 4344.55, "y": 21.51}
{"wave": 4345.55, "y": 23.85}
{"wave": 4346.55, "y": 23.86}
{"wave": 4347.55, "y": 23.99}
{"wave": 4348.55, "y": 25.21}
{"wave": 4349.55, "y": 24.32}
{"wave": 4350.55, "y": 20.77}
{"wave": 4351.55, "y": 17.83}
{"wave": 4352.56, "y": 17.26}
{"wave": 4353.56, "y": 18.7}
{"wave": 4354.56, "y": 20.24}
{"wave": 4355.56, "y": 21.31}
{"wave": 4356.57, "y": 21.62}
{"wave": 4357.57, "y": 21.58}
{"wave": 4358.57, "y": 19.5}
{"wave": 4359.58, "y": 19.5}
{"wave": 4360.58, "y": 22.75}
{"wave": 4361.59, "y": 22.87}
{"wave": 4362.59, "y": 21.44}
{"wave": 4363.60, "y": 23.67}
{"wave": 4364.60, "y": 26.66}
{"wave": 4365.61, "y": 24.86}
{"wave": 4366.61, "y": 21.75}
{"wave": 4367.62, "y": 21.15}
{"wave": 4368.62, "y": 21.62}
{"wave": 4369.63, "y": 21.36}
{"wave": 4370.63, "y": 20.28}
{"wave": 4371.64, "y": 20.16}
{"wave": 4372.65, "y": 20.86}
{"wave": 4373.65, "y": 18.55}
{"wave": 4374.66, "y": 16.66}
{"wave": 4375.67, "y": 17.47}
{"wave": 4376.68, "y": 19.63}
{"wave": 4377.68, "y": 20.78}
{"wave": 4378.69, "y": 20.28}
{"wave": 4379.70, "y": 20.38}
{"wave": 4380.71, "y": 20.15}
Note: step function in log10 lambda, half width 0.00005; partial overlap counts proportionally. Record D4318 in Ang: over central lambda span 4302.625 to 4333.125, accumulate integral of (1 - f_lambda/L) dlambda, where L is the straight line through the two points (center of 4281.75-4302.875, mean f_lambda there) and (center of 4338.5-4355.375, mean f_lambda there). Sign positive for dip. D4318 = 1.5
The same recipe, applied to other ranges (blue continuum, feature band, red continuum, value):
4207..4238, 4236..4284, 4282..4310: -4.54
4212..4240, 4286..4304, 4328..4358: 4.05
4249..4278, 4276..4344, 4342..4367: 8.64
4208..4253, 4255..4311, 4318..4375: 8.99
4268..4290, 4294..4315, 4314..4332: 6.08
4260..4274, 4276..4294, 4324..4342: 0.41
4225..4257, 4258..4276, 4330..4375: 0.58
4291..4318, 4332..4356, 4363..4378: -2.52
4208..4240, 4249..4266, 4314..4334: 0.79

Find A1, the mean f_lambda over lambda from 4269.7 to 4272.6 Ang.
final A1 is 12.7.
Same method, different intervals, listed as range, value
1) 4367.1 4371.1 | 21.1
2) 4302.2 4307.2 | 12.7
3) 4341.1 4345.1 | 19.1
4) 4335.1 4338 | 21.7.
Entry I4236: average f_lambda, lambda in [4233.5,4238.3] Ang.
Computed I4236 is 18.2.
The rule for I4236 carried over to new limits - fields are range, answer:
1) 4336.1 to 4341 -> 17.6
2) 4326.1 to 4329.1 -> 18.4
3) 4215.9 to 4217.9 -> 18.2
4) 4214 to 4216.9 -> 18.8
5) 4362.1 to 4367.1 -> 23.7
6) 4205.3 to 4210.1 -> 20.8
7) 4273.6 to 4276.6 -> 15.8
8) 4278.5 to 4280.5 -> 19.3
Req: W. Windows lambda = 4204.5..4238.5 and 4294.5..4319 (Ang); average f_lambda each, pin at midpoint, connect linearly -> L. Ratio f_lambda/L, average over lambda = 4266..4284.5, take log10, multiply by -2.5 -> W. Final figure -0.08 mag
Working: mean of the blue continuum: 18.4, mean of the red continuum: 14.8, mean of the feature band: 17.4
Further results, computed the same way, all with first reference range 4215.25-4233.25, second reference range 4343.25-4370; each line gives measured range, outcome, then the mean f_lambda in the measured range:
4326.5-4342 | 0.068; 19.7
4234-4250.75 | -0.052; 18.5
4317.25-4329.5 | 0.088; 19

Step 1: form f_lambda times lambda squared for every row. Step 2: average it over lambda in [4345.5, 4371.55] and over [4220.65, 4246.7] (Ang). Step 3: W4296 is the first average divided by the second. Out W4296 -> 1.3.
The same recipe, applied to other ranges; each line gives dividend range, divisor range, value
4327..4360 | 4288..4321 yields 1.34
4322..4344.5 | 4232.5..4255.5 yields 1.07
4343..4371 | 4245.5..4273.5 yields 1.29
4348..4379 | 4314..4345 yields 1.09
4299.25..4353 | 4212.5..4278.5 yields 1.04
